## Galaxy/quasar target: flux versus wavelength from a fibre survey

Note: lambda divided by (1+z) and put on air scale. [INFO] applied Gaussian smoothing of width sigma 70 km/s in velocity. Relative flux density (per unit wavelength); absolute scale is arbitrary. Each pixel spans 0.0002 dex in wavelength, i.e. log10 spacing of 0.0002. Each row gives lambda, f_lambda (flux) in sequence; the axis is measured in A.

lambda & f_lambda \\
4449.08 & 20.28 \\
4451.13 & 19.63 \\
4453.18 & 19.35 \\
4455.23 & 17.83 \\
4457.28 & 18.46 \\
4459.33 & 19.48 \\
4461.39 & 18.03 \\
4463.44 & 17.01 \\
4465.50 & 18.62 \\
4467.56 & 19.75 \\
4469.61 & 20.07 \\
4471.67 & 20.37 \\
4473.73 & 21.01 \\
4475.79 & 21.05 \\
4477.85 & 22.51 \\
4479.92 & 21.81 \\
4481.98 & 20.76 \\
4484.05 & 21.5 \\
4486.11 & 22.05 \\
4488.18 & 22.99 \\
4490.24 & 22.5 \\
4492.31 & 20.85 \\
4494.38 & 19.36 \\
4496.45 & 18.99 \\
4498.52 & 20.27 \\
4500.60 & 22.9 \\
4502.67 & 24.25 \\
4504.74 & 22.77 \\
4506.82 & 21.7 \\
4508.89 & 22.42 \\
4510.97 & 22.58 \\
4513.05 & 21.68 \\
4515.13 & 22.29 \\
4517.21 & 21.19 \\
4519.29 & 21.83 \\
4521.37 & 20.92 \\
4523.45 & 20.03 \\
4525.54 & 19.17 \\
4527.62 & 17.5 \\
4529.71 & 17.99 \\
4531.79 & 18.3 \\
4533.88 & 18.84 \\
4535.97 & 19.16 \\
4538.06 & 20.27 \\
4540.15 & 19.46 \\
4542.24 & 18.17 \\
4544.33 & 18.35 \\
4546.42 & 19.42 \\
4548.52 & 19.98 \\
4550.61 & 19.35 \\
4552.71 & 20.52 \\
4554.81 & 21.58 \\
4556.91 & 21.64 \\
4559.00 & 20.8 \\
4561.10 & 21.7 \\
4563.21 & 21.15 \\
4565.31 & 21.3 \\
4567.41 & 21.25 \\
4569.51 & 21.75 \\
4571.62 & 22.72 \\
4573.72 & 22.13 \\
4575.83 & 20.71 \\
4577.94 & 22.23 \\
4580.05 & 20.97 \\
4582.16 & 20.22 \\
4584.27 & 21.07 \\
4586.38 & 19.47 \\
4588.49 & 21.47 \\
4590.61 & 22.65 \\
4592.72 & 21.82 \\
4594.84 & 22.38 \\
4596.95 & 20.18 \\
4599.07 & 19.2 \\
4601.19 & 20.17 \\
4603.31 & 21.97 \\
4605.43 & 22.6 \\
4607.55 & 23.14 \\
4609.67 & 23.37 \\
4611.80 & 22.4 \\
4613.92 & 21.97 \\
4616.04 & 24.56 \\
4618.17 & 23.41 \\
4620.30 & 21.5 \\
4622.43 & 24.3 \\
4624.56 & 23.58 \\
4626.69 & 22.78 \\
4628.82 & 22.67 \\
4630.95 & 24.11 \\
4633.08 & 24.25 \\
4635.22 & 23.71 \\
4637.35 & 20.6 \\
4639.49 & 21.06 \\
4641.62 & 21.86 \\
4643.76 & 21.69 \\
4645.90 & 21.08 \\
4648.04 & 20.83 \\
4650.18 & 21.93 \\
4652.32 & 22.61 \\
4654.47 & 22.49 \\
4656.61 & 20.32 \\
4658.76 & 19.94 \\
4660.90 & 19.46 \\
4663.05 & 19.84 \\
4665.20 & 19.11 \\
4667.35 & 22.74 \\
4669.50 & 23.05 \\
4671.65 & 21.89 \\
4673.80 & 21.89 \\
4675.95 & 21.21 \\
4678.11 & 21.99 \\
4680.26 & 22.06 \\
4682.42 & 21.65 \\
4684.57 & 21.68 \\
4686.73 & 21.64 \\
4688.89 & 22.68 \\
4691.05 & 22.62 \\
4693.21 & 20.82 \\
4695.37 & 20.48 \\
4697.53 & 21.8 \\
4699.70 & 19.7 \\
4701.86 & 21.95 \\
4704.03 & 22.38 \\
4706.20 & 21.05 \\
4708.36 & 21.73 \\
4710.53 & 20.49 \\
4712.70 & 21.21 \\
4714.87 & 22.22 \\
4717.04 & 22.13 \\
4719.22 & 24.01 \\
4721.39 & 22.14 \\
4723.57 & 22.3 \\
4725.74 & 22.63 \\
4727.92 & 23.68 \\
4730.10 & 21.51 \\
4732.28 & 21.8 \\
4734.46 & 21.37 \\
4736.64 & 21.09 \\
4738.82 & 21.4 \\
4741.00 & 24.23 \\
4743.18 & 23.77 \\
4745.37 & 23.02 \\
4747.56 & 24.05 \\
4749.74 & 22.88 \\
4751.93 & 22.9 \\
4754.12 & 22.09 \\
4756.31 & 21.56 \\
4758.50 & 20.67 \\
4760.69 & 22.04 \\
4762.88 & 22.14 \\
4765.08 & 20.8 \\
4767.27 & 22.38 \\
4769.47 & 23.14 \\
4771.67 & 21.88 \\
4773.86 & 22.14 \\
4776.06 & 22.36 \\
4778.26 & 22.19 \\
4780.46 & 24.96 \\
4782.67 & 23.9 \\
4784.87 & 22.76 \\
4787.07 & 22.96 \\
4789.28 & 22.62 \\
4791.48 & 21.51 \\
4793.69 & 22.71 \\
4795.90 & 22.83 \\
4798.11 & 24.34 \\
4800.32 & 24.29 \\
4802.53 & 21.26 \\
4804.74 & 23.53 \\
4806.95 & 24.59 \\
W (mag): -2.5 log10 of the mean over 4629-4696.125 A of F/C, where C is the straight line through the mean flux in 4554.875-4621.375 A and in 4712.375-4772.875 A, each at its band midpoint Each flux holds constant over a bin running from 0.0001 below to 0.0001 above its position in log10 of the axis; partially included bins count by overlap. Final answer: 0.02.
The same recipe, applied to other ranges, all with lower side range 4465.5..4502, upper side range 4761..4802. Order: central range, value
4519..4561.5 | 0.09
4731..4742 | 0.03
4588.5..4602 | 0.03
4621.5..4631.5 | -0.08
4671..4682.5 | 0.02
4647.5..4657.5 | 0.02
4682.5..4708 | 0.04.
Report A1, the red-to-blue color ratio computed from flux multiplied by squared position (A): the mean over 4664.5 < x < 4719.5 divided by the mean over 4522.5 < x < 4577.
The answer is 1.1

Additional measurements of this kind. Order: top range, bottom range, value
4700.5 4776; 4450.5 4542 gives 1.21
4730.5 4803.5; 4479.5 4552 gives 1.22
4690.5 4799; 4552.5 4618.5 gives 1.10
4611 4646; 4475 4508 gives 1.11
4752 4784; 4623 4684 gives 1.07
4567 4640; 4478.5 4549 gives 1.11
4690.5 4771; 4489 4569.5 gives 1.17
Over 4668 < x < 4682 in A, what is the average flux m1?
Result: 22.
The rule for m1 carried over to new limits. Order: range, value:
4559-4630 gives 21.9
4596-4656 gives 22.3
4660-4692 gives 21.6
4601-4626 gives 22.8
